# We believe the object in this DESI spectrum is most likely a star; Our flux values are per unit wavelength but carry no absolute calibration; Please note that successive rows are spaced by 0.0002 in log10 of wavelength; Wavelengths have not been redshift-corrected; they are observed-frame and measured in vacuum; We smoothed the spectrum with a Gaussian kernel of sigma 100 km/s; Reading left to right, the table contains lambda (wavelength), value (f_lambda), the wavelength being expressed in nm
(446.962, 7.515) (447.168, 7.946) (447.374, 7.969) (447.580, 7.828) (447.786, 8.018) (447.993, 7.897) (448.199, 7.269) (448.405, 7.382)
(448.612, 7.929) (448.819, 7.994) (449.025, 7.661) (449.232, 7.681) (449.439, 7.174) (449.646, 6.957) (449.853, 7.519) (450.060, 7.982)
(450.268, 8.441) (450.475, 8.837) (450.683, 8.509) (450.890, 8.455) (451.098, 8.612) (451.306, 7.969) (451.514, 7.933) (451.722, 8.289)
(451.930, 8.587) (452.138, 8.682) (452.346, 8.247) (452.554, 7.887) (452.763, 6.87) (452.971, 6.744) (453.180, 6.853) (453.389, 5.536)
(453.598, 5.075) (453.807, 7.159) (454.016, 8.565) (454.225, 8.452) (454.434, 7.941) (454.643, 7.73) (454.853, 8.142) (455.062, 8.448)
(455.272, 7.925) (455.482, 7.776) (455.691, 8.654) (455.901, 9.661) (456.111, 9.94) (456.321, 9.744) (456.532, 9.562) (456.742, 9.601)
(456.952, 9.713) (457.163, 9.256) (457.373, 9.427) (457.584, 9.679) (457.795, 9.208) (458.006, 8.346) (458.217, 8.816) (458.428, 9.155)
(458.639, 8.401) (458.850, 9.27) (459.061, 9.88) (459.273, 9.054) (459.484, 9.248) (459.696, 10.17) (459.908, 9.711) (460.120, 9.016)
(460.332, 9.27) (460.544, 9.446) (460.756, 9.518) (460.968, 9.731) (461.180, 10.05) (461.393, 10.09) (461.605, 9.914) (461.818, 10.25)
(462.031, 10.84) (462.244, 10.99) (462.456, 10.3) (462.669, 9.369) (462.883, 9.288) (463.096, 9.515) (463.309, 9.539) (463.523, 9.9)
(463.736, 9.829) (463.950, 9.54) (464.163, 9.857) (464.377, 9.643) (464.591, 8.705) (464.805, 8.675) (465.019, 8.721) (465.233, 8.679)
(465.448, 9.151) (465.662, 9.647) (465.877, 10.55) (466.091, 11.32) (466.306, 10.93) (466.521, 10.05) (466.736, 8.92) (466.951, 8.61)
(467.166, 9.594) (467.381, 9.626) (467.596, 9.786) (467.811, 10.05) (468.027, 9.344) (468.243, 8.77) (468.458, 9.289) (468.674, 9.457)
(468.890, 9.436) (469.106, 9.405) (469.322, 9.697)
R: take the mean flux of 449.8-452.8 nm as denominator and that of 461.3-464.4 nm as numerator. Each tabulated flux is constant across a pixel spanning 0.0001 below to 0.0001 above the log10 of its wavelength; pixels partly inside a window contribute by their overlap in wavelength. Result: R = 1.21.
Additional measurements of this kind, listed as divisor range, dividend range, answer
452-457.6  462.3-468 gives 1.17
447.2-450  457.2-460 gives 1.21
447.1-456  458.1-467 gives 1.23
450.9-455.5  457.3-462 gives 1.23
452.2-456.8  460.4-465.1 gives 1.21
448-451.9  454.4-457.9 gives 1.13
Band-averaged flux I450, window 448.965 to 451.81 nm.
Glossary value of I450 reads 8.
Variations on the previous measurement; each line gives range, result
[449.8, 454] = 7.73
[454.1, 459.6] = 8.97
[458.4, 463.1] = 9.69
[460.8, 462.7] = 10.2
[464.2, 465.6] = 9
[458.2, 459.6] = 9.15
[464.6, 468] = 9.59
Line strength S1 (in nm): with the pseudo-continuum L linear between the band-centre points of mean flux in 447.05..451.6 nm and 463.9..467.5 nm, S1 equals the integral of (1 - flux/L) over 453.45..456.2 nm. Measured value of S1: 0.13 nm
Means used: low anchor 7.91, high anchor 9.54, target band 8.06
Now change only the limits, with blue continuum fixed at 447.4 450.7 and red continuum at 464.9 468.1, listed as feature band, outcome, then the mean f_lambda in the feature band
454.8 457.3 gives -0.15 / 9.06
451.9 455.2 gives 0.30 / 7.54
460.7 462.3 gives -0.18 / 10.2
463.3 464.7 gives -0.03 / 9.57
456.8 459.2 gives -0.12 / 9.2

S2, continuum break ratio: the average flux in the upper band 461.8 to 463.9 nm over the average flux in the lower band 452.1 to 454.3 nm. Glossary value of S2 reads 1.4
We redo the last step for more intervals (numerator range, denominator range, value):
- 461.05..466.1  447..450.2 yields 1.27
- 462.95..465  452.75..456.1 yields 1.23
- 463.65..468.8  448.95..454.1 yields 1.24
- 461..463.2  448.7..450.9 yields 1.27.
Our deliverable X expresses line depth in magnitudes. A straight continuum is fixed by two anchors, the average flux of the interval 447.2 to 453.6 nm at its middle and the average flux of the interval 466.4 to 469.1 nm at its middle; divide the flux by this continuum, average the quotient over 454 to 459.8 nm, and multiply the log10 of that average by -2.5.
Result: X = -0.08 mag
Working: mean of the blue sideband 7.75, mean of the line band 9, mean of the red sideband 9.42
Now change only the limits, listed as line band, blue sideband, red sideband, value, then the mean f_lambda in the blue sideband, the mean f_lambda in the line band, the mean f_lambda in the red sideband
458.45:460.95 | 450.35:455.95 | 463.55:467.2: -0.07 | 7.89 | 9.37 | 9.56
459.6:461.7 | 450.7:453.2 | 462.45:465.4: -0.08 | 7.98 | 9.69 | 9.36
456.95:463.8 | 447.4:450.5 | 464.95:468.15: -0.07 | 7.75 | 9.58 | 9.67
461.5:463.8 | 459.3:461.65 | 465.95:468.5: -0.04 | 9.63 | 9.98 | 9.71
